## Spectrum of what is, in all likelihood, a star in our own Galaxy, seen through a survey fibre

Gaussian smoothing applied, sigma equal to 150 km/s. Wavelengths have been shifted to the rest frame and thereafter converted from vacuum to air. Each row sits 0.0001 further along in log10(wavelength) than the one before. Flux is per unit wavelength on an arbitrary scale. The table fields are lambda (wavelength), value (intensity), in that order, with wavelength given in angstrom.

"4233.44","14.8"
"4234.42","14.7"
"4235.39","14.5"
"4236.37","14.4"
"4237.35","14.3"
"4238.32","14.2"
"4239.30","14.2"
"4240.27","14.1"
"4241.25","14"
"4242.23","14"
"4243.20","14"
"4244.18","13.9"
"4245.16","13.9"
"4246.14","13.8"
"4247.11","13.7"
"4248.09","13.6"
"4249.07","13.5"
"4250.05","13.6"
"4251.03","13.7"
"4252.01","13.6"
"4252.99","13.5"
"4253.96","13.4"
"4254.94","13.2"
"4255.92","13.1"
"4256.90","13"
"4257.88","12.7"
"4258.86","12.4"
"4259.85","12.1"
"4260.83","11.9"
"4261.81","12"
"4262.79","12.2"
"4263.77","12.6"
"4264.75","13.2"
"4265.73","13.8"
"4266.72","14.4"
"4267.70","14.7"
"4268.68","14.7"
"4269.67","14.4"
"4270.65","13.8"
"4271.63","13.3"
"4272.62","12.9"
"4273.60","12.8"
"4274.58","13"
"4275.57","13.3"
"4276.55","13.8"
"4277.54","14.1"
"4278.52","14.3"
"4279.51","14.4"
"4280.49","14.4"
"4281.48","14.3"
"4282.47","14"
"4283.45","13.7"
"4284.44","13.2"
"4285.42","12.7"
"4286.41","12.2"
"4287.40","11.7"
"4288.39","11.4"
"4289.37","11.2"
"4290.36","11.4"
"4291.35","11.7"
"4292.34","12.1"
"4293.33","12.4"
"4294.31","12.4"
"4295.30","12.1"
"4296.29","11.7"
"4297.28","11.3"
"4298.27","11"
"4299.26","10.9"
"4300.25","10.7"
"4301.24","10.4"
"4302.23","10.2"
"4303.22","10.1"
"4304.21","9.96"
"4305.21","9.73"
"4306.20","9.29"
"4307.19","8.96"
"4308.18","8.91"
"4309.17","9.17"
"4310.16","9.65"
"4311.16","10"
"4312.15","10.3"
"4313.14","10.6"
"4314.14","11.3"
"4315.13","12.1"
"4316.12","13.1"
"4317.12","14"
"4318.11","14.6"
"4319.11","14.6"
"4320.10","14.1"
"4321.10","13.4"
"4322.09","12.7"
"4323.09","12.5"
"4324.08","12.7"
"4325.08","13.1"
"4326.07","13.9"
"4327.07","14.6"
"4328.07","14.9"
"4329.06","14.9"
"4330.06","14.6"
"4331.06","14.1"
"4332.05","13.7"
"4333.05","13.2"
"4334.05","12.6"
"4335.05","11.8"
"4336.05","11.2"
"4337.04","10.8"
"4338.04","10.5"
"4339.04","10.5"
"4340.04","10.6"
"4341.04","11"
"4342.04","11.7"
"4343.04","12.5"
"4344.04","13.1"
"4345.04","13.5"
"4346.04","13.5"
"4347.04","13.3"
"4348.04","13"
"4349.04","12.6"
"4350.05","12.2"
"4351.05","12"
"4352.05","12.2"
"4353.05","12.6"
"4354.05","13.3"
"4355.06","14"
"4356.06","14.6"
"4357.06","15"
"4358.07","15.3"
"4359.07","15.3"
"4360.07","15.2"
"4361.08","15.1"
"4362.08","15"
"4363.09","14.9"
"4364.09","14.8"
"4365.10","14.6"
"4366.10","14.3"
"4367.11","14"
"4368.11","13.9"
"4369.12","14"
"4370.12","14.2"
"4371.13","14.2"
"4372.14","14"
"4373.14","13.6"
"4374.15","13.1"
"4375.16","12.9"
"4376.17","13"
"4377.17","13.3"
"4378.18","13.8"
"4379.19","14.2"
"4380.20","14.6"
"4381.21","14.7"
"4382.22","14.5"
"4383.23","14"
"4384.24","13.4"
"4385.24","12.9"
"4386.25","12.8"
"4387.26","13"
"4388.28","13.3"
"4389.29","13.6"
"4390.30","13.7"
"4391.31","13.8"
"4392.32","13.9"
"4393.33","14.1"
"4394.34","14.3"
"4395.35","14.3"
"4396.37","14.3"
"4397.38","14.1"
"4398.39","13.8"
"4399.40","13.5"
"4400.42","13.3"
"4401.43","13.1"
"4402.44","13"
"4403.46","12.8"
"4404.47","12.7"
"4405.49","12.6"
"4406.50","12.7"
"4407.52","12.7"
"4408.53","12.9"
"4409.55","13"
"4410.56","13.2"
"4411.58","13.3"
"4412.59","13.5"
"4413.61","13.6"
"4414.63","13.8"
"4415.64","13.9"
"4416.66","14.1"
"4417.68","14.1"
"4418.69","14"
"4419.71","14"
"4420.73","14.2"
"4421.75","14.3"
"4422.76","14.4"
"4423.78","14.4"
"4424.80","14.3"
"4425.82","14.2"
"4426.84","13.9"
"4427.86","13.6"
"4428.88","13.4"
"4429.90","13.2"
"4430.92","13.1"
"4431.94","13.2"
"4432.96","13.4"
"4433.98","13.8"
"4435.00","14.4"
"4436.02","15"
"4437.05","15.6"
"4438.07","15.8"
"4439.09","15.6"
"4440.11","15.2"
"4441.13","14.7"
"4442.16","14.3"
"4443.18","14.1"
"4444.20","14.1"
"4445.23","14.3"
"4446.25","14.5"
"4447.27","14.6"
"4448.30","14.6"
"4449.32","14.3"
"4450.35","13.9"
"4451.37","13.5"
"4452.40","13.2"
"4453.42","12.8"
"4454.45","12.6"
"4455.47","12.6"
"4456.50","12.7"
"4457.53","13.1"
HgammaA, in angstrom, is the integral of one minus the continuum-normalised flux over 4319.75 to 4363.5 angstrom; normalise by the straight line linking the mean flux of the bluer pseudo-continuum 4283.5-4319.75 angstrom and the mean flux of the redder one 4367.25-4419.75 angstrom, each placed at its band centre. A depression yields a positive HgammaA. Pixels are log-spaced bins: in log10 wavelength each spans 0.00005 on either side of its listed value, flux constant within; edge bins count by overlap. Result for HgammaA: -3.1 angstrom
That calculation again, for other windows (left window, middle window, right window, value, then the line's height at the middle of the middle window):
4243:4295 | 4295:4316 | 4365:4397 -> 4.6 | 13.4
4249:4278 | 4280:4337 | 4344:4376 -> 6.0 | 13.6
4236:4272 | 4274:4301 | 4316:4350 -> 1.5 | 13.3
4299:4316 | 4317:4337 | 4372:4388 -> -4.3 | 11.1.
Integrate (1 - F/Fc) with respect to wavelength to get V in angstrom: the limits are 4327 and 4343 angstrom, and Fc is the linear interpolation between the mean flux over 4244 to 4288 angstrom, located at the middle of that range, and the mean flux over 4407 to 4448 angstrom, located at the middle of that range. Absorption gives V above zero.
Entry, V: 1.4 angstrom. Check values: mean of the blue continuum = 13.4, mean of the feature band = 12.5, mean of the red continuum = 14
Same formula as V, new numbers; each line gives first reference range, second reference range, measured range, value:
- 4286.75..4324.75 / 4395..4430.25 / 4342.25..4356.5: -0.8 angstrom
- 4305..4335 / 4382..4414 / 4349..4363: -1.2 angstrom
